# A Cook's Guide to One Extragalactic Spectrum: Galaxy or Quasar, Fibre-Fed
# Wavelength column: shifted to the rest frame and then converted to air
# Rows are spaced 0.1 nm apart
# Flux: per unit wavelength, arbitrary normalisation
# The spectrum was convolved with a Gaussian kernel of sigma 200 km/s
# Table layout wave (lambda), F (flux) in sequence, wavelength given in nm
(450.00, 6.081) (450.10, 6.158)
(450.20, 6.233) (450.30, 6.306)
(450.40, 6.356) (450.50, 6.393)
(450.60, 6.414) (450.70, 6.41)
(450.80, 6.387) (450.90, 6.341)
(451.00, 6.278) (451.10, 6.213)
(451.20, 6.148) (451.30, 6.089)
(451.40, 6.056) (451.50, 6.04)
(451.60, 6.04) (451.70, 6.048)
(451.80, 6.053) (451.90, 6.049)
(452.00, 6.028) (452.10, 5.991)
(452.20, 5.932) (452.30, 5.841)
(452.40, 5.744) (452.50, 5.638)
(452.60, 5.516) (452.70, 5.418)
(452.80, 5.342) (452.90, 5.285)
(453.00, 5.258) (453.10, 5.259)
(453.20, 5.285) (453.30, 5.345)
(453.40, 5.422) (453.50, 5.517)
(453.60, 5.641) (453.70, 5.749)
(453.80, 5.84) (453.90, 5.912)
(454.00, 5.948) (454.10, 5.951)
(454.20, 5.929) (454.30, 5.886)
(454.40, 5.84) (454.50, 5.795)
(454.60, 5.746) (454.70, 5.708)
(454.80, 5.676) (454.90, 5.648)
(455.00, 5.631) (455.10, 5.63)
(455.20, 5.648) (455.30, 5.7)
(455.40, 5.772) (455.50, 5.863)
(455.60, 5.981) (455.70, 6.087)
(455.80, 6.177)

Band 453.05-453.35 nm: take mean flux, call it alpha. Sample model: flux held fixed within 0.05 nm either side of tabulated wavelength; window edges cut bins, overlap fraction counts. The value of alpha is 5.3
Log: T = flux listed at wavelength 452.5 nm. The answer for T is 5.638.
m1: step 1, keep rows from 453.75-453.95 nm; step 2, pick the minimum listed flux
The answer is 5.84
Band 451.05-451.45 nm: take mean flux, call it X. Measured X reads 6.13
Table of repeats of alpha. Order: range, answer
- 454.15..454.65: 5.84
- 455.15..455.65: 5.79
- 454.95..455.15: 5.63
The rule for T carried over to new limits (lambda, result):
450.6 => 6.414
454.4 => 5.84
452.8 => 5.342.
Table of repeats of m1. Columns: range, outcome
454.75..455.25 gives 5.63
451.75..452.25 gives 5.932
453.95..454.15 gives 5.948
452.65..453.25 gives 5.258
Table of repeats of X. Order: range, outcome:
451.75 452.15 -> 6.03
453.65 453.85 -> 5.79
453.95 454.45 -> 5.91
